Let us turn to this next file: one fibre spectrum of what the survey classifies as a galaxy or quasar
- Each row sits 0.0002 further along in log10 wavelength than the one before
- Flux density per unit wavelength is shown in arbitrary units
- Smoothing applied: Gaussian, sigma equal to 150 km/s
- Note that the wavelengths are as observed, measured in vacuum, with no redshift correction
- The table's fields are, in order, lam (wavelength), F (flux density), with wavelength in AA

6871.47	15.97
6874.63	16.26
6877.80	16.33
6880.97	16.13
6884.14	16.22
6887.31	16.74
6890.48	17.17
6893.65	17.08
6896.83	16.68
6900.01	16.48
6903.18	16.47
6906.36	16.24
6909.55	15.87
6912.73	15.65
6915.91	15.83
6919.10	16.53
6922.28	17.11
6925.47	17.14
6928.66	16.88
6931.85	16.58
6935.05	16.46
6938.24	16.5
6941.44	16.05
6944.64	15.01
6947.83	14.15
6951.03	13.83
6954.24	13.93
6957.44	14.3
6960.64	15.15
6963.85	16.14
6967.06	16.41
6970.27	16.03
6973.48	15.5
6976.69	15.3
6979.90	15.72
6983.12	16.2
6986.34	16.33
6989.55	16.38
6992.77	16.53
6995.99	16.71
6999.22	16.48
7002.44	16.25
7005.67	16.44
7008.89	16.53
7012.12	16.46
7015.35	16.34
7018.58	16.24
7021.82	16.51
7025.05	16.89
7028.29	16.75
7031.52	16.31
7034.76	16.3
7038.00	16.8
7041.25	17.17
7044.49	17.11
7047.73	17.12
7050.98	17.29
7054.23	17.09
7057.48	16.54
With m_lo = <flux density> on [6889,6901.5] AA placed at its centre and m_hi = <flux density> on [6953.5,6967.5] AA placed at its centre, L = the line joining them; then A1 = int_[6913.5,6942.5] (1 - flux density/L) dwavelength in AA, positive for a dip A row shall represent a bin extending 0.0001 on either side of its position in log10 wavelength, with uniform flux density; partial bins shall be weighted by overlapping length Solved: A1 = -1.0 AA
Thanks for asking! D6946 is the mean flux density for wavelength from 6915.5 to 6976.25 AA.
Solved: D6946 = 15.8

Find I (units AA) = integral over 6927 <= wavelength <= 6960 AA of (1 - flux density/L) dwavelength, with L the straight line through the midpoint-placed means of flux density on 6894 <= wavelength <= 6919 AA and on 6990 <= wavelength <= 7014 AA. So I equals 1.95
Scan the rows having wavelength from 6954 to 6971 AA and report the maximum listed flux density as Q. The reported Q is 16.41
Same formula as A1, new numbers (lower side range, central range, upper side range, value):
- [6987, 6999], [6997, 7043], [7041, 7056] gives 0.8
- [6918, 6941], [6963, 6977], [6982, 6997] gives 0.5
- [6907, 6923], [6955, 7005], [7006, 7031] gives 1.4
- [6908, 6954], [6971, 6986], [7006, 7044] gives 0.5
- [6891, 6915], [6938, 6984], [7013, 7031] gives 3.2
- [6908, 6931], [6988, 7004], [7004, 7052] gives 0.1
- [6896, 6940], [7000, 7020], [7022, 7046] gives 0.4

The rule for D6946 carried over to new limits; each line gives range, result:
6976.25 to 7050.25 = 16.5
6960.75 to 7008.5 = 16.2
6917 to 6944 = 16.6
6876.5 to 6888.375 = 16.3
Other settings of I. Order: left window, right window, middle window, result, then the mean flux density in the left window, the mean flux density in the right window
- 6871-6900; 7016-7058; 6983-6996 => 0.21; 16.5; 16.8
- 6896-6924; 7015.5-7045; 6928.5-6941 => -0.11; 16.3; 16.6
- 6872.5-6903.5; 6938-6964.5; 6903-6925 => -0.57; 16.6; 14.9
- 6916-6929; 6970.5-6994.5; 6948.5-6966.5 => 1.75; 16.8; 16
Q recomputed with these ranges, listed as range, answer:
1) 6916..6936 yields 17.14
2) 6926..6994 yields 16.88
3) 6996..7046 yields 17.17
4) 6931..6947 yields 16.58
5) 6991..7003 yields 16.71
